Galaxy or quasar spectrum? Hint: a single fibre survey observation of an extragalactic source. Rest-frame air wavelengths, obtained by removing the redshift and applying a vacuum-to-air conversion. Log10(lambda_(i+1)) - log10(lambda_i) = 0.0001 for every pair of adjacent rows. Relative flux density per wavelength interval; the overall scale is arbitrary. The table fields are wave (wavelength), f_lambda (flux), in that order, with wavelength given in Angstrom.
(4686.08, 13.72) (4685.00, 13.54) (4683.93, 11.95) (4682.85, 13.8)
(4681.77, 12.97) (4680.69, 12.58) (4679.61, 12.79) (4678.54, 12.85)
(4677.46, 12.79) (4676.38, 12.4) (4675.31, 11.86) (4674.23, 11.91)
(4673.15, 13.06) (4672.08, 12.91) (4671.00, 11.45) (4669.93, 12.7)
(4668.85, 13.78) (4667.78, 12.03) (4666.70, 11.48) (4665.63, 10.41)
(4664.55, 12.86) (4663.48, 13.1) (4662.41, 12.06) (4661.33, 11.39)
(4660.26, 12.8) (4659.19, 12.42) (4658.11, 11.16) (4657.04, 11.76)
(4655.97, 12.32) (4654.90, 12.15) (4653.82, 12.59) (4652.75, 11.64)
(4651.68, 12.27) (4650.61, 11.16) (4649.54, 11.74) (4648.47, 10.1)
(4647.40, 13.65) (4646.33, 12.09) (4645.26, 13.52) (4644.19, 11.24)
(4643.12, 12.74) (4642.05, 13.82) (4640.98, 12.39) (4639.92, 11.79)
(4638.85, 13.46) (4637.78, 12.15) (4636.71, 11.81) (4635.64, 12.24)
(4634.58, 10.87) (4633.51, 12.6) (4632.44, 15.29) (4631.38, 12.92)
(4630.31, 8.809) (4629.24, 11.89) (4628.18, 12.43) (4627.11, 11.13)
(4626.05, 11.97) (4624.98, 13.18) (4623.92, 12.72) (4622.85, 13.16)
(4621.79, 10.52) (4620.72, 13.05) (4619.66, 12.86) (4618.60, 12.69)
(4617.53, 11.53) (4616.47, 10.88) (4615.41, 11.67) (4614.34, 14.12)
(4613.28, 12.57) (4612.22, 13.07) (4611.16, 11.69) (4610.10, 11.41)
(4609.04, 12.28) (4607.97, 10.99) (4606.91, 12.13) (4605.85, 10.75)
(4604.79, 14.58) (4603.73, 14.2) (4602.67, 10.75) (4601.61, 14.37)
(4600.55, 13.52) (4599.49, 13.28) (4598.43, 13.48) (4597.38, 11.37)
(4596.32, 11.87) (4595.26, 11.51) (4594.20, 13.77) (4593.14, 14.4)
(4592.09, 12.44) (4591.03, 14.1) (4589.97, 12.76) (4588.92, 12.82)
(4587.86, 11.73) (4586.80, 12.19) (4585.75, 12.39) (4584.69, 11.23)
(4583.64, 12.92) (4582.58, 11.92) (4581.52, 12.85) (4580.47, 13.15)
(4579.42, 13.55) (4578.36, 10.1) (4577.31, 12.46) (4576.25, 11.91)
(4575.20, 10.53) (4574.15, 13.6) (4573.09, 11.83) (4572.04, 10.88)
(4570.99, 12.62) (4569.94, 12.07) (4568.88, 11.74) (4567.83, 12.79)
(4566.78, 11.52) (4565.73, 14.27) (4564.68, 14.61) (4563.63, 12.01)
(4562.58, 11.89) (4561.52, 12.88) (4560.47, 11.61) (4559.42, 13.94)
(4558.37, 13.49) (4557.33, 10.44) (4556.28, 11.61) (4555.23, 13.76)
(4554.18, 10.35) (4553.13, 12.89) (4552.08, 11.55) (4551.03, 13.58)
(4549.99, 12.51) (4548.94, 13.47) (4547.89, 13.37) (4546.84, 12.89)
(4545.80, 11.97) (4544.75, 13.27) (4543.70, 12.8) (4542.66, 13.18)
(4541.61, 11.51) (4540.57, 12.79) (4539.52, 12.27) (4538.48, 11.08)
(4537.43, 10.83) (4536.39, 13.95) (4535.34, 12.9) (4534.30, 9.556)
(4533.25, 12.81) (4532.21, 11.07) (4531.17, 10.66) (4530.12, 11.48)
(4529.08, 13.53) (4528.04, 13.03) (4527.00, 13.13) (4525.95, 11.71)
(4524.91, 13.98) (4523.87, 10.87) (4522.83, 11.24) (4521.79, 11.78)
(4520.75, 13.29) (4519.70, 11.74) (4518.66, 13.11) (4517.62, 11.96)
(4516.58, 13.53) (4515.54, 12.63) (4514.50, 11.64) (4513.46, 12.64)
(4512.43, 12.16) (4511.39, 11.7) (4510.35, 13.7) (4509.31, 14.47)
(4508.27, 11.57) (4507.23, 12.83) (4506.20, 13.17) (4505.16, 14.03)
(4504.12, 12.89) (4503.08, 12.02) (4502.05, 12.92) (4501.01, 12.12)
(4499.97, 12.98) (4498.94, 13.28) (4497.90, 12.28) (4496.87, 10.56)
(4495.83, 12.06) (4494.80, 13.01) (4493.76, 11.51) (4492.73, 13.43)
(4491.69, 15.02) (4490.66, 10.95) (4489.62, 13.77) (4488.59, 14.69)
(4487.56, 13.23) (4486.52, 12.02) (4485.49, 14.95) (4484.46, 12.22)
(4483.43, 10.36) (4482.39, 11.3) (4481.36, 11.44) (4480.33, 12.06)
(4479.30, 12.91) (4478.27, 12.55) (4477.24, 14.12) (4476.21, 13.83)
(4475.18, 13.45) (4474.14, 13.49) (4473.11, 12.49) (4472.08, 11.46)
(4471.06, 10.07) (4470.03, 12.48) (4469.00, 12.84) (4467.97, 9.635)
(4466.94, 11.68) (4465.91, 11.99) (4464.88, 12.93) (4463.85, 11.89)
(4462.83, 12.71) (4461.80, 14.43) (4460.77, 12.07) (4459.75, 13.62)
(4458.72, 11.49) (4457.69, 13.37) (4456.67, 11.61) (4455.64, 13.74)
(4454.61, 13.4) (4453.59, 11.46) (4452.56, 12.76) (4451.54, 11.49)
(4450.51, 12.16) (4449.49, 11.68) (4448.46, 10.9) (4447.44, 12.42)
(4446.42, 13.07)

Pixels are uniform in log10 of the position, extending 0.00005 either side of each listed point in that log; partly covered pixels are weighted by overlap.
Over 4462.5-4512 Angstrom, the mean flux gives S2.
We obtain 12.6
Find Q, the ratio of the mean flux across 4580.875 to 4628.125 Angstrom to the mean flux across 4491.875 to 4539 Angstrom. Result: 1.01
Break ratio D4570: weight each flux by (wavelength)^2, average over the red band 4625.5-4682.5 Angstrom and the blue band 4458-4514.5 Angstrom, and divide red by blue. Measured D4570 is 1.05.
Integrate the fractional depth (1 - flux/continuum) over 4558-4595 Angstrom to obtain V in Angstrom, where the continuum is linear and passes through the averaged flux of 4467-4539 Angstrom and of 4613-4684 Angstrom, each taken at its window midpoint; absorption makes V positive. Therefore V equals -0.5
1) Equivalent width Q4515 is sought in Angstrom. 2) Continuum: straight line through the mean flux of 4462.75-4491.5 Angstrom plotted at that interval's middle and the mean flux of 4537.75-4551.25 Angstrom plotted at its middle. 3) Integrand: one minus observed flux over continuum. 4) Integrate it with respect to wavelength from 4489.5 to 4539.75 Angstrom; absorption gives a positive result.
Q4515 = 0.5 Angstrom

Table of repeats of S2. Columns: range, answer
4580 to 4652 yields 12.4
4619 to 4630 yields 12.2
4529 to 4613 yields 12.4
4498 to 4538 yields 12.4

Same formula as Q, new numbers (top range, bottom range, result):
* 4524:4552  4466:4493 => 0.99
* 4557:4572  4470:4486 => 1.01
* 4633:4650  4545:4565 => 0.98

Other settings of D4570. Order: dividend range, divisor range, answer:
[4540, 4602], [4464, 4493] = 1.04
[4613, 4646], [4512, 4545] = 1.05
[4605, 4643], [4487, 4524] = 1.02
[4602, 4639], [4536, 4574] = 1.01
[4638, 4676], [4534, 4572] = 1.03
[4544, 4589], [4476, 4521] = 1.01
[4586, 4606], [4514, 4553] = 1.07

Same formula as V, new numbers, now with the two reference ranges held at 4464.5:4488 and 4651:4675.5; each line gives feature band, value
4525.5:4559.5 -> -0.2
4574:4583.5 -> 0.0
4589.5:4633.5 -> -1.0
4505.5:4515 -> -0.3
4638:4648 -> -0.4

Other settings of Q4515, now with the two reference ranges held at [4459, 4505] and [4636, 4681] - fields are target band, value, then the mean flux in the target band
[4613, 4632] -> 0.3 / 12.1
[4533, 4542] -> 0.4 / 11.9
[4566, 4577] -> 0.3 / 12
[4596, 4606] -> -0.5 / 12.9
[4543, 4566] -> -0.5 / 12.7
